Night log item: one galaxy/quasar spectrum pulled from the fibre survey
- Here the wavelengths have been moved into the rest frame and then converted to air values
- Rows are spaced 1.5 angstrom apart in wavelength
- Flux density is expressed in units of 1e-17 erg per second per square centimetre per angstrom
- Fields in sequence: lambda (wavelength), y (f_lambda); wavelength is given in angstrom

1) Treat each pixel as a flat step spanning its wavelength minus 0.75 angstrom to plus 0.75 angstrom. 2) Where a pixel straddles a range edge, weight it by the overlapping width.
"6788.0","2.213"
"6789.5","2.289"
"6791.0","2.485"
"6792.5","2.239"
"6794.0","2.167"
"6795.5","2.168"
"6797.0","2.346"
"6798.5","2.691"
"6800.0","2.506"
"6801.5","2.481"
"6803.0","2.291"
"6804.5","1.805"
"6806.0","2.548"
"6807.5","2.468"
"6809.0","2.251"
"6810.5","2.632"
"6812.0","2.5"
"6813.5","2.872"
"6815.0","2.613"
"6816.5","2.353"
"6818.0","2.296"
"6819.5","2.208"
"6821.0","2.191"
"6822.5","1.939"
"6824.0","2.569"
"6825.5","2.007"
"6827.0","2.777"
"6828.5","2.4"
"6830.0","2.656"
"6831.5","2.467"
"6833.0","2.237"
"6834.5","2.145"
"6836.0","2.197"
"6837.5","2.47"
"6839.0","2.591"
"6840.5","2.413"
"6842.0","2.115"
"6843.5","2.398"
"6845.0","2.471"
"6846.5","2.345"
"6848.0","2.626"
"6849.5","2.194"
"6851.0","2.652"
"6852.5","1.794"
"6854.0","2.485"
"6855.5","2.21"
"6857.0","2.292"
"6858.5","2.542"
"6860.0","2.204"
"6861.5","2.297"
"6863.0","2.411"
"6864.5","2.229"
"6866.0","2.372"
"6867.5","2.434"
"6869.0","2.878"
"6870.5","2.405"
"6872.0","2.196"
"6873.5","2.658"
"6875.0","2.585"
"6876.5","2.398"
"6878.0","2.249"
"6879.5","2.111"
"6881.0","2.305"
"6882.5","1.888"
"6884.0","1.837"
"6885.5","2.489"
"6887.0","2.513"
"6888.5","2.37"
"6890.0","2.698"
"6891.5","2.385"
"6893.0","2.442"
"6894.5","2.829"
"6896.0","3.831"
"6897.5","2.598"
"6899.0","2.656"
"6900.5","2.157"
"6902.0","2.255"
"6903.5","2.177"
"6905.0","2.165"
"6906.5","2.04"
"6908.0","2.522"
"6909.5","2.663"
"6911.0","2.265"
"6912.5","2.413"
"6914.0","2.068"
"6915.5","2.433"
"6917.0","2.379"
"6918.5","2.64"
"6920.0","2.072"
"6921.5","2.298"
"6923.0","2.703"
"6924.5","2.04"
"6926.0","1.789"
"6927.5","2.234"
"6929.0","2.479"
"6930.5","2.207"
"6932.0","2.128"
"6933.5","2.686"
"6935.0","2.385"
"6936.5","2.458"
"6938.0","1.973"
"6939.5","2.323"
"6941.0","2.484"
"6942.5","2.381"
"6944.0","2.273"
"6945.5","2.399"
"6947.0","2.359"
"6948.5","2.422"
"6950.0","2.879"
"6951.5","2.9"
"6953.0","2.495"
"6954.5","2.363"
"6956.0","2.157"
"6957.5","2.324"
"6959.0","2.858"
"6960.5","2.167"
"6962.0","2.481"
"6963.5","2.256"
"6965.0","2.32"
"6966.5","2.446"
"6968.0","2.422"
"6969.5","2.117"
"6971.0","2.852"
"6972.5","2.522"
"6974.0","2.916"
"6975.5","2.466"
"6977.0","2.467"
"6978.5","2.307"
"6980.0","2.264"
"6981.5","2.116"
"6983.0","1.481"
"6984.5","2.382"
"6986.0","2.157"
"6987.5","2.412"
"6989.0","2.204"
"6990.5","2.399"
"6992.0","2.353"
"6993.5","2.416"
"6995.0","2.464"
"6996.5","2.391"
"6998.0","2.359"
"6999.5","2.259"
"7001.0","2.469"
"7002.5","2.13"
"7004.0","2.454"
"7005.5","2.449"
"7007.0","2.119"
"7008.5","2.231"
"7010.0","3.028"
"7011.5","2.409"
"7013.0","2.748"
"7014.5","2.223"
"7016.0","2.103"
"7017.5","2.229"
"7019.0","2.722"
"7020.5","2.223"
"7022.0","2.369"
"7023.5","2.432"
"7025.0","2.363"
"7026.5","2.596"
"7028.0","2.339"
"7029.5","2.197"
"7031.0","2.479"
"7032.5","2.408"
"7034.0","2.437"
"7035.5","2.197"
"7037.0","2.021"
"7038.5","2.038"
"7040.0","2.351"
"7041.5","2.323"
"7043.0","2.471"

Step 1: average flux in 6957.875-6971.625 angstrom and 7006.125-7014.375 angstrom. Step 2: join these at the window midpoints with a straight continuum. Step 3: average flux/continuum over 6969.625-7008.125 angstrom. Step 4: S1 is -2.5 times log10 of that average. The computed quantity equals 0.05 mag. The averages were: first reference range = 2.43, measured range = 2.35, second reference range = 2.48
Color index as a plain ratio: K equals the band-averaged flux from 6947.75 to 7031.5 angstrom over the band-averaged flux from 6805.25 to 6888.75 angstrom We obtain 1.01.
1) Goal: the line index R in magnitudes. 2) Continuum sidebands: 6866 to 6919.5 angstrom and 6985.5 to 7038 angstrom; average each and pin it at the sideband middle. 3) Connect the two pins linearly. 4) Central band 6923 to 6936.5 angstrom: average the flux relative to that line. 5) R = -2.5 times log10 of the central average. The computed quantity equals 0.058 mag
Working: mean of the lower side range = 2.42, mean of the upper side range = 2.36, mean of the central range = 2.28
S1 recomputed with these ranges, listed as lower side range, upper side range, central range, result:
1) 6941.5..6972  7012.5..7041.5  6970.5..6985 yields 0.020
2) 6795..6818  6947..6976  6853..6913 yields 0.023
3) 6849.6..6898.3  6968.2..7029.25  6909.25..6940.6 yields 0.041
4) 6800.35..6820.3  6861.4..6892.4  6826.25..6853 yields 0.000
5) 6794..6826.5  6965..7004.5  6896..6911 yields -0.031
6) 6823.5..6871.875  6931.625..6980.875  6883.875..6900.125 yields -0.096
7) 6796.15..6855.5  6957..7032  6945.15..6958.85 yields -0.052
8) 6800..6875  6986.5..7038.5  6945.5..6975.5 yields -0.051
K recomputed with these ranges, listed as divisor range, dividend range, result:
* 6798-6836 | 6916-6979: 1.00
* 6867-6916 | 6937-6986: 0.99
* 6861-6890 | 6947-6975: 1.06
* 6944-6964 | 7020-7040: 0.94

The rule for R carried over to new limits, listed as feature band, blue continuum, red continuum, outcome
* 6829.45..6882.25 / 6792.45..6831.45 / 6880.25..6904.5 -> 0.03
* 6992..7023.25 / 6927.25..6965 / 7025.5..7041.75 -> -0.02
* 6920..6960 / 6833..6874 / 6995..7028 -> 0.00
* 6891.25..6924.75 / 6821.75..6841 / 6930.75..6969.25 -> -0.02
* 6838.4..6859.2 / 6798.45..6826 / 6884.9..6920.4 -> 0.02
